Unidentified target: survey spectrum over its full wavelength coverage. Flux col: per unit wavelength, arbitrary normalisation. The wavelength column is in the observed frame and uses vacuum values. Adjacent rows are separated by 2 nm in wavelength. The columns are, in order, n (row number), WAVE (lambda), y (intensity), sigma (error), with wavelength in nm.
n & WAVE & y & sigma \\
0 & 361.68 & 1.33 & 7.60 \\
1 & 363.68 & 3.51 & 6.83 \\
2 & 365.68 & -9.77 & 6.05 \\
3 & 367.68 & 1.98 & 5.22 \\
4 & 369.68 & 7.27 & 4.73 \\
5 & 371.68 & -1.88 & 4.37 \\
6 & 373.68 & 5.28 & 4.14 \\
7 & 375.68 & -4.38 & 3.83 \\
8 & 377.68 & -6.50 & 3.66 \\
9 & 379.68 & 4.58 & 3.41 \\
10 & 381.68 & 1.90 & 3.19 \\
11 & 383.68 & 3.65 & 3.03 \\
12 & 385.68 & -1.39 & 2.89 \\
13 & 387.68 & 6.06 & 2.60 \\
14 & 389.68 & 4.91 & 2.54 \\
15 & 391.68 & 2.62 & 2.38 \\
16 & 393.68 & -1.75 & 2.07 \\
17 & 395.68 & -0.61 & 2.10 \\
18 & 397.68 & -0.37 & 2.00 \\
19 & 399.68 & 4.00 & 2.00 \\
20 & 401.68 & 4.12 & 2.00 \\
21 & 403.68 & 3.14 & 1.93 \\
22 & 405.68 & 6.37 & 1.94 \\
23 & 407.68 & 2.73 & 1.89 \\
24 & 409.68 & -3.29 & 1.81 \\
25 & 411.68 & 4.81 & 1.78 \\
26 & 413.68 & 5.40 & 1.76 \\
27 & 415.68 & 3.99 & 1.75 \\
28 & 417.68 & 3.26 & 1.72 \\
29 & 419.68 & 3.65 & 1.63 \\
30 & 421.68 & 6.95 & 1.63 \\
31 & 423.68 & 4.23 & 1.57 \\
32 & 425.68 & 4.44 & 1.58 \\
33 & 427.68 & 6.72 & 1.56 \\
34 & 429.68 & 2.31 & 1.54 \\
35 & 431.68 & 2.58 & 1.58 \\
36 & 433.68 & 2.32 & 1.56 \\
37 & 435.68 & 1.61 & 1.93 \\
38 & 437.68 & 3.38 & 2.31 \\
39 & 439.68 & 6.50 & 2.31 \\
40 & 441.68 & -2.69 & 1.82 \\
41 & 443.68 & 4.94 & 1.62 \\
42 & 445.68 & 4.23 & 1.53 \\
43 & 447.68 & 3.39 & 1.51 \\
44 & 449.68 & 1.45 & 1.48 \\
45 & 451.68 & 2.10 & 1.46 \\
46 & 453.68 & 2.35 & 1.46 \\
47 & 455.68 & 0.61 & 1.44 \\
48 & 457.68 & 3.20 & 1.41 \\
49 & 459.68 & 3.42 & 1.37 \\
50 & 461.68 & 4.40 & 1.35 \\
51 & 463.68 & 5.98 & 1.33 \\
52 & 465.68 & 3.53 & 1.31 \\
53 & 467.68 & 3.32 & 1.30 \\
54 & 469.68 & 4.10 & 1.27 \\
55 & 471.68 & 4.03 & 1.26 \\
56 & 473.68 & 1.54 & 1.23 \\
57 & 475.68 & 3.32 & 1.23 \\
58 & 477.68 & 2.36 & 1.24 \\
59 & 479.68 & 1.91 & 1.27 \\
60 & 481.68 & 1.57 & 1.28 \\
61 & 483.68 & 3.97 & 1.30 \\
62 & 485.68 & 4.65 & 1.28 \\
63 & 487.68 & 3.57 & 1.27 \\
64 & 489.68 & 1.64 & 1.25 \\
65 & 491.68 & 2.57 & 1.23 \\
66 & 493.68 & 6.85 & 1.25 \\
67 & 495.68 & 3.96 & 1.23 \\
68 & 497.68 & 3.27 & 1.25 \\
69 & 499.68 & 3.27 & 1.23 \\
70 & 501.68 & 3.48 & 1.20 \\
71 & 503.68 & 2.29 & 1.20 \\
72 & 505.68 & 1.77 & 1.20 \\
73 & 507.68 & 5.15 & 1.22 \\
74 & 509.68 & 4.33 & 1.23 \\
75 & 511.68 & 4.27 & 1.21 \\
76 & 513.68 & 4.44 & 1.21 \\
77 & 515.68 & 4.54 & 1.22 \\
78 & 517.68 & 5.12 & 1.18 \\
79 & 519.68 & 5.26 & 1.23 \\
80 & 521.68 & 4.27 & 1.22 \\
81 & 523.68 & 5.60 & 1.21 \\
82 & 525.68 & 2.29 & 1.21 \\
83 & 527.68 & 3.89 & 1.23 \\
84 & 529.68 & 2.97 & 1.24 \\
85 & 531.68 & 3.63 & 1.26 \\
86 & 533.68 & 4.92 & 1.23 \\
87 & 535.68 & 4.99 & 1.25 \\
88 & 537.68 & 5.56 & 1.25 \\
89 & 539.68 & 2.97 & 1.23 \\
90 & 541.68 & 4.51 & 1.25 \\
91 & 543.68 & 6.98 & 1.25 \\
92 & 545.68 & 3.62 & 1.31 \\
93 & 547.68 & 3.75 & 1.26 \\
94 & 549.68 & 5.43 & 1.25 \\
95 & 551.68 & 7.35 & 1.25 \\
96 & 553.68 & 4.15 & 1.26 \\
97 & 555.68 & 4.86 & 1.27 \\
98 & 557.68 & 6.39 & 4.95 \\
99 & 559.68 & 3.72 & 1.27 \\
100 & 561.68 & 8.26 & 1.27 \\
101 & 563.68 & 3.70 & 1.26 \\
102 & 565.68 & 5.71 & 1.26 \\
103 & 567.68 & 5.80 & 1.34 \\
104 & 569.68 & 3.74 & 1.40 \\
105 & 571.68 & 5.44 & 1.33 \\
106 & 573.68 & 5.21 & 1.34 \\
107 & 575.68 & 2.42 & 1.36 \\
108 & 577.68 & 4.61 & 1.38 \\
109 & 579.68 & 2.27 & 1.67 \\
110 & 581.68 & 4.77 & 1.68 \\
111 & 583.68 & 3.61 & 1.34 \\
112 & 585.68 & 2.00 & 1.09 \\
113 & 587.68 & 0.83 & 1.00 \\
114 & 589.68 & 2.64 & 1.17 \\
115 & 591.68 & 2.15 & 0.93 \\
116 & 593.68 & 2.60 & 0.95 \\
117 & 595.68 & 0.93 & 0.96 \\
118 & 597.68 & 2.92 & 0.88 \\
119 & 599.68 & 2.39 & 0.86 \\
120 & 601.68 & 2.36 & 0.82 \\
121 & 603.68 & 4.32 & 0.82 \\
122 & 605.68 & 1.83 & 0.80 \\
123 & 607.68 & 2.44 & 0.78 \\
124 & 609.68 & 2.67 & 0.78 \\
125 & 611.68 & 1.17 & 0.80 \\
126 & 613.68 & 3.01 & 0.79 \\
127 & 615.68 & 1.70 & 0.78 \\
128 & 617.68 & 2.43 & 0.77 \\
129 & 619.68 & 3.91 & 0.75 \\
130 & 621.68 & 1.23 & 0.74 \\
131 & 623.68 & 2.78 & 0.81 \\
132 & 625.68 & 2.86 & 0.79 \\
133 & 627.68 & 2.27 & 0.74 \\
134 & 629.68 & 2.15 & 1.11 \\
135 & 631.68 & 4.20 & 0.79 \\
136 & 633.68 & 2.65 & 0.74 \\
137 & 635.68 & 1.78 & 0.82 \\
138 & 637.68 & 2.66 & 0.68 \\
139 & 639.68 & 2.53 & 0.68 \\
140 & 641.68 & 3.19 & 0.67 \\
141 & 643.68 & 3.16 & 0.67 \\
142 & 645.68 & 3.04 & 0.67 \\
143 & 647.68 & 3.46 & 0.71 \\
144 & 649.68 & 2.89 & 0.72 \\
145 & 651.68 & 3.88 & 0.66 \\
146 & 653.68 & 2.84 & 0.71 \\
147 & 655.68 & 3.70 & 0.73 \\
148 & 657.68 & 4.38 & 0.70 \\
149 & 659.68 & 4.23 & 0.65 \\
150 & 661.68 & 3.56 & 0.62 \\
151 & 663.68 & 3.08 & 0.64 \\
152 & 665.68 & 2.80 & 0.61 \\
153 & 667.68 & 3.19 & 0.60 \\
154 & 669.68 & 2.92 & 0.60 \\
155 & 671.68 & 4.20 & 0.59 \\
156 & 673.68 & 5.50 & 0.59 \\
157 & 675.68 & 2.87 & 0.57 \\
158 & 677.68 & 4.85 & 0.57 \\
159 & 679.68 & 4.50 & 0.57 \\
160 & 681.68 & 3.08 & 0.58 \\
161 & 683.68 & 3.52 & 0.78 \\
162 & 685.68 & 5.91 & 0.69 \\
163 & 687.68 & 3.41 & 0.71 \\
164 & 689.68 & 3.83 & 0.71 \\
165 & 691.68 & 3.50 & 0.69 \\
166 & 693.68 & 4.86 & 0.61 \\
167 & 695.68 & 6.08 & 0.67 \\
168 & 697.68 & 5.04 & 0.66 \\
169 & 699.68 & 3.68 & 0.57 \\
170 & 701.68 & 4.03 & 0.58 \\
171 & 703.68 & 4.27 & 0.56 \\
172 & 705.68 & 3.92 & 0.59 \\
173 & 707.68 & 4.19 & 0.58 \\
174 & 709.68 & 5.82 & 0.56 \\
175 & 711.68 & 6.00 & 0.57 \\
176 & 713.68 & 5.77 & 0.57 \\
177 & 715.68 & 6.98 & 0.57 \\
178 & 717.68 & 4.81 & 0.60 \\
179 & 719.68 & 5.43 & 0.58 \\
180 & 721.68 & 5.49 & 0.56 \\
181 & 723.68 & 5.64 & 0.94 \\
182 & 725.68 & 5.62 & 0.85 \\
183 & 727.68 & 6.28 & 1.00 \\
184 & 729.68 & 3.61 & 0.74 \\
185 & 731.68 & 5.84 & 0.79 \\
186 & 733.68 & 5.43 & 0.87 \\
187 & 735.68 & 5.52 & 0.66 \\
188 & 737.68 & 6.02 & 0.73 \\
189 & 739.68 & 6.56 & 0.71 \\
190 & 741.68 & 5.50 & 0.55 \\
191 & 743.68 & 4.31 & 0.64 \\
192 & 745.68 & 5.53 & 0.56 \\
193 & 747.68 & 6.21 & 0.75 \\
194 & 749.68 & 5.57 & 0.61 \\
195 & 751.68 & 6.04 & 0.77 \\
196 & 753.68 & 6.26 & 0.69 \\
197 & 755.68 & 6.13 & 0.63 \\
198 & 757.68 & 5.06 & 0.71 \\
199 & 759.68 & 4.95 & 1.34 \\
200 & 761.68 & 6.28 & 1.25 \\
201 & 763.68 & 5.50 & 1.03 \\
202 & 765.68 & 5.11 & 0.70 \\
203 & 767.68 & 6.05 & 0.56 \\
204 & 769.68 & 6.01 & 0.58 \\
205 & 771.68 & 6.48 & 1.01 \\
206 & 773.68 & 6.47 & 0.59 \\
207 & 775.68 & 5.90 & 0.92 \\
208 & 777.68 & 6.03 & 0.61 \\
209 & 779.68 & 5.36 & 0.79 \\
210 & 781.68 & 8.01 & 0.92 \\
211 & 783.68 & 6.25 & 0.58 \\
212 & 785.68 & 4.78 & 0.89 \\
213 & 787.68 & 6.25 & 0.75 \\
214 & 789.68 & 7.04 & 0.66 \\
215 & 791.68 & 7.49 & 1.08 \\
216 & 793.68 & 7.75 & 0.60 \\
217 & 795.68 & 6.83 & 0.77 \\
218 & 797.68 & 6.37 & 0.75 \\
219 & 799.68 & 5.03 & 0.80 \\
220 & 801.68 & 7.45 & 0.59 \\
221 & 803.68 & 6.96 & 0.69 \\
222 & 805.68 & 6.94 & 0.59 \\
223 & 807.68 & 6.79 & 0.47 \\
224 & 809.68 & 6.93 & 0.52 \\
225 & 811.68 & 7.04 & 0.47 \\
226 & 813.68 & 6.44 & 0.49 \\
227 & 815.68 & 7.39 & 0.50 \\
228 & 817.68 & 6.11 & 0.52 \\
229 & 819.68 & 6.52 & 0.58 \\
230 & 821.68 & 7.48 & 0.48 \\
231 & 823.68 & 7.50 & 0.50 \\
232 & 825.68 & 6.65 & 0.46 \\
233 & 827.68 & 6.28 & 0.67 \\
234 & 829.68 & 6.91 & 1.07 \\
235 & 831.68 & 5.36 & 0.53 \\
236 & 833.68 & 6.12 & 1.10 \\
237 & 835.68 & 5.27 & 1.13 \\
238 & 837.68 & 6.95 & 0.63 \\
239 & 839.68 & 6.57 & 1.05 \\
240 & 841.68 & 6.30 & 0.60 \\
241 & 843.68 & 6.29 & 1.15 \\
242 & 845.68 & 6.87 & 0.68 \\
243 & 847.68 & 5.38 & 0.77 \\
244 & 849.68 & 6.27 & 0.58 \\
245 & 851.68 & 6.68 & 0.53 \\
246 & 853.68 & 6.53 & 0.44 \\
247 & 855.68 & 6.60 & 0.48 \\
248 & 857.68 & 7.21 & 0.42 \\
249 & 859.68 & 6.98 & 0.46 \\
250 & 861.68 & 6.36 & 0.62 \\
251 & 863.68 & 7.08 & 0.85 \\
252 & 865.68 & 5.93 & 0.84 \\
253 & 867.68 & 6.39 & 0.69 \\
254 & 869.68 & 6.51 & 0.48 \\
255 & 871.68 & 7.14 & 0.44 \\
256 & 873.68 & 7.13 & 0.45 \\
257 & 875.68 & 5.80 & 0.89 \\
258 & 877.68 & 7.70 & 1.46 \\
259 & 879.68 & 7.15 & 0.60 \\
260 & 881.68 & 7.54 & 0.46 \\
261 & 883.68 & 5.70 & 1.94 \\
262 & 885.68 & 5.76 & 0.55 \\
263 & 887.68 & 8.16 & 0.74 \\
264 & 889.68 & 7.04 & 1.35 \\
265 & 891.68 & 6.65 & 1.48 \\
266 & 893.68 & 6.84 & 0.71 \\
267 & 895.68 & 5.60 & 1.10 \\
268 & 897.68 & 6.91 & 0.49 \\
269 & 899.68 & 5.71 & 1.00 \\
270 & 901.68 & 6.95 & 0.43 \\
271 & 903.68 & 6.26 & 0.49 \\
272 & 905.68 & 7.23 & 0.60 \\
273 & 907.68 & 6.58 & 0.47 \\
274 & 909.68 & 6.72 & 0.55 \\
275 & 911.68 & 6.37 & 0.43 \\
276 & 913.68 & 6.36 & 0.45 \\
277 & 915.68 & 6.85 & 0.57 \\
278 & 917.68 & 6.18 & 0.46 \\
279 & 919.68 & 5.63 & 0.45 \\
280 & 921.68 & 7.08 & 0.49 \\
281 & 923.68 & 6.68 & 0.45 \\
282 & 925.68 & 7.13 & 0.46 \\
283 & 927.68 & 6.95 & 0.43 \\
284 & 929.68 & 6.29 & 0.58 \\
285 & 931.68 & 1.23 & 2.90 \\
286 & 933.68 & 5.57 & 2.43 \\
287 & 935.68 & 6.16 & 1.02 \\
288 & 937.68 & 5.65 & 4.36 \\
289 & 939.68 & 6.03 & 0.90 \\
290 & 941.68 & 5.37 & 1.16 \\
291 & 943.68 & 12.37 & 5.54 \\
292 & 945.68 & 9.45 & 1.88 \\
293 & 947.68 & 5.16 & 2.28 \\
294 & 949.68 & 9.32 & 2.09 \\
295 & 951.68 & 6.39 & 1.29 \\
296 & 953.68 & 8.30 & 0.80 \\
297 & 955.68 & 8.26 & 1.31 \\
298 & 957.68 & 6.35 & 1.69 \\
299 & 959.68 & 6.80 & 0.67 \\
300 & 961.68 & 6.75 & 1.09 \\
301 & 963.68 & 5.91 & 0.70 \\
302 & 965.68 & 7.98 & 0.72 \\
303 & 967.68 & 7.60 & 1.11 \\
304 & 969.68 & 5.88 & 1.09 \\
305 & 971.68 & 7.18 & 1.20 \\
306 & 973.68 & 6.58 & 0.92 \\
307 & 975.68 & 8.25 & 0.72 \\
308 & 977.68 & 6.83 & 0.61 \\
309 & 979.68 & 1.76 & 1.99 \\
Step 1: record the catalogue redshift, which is 0.778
